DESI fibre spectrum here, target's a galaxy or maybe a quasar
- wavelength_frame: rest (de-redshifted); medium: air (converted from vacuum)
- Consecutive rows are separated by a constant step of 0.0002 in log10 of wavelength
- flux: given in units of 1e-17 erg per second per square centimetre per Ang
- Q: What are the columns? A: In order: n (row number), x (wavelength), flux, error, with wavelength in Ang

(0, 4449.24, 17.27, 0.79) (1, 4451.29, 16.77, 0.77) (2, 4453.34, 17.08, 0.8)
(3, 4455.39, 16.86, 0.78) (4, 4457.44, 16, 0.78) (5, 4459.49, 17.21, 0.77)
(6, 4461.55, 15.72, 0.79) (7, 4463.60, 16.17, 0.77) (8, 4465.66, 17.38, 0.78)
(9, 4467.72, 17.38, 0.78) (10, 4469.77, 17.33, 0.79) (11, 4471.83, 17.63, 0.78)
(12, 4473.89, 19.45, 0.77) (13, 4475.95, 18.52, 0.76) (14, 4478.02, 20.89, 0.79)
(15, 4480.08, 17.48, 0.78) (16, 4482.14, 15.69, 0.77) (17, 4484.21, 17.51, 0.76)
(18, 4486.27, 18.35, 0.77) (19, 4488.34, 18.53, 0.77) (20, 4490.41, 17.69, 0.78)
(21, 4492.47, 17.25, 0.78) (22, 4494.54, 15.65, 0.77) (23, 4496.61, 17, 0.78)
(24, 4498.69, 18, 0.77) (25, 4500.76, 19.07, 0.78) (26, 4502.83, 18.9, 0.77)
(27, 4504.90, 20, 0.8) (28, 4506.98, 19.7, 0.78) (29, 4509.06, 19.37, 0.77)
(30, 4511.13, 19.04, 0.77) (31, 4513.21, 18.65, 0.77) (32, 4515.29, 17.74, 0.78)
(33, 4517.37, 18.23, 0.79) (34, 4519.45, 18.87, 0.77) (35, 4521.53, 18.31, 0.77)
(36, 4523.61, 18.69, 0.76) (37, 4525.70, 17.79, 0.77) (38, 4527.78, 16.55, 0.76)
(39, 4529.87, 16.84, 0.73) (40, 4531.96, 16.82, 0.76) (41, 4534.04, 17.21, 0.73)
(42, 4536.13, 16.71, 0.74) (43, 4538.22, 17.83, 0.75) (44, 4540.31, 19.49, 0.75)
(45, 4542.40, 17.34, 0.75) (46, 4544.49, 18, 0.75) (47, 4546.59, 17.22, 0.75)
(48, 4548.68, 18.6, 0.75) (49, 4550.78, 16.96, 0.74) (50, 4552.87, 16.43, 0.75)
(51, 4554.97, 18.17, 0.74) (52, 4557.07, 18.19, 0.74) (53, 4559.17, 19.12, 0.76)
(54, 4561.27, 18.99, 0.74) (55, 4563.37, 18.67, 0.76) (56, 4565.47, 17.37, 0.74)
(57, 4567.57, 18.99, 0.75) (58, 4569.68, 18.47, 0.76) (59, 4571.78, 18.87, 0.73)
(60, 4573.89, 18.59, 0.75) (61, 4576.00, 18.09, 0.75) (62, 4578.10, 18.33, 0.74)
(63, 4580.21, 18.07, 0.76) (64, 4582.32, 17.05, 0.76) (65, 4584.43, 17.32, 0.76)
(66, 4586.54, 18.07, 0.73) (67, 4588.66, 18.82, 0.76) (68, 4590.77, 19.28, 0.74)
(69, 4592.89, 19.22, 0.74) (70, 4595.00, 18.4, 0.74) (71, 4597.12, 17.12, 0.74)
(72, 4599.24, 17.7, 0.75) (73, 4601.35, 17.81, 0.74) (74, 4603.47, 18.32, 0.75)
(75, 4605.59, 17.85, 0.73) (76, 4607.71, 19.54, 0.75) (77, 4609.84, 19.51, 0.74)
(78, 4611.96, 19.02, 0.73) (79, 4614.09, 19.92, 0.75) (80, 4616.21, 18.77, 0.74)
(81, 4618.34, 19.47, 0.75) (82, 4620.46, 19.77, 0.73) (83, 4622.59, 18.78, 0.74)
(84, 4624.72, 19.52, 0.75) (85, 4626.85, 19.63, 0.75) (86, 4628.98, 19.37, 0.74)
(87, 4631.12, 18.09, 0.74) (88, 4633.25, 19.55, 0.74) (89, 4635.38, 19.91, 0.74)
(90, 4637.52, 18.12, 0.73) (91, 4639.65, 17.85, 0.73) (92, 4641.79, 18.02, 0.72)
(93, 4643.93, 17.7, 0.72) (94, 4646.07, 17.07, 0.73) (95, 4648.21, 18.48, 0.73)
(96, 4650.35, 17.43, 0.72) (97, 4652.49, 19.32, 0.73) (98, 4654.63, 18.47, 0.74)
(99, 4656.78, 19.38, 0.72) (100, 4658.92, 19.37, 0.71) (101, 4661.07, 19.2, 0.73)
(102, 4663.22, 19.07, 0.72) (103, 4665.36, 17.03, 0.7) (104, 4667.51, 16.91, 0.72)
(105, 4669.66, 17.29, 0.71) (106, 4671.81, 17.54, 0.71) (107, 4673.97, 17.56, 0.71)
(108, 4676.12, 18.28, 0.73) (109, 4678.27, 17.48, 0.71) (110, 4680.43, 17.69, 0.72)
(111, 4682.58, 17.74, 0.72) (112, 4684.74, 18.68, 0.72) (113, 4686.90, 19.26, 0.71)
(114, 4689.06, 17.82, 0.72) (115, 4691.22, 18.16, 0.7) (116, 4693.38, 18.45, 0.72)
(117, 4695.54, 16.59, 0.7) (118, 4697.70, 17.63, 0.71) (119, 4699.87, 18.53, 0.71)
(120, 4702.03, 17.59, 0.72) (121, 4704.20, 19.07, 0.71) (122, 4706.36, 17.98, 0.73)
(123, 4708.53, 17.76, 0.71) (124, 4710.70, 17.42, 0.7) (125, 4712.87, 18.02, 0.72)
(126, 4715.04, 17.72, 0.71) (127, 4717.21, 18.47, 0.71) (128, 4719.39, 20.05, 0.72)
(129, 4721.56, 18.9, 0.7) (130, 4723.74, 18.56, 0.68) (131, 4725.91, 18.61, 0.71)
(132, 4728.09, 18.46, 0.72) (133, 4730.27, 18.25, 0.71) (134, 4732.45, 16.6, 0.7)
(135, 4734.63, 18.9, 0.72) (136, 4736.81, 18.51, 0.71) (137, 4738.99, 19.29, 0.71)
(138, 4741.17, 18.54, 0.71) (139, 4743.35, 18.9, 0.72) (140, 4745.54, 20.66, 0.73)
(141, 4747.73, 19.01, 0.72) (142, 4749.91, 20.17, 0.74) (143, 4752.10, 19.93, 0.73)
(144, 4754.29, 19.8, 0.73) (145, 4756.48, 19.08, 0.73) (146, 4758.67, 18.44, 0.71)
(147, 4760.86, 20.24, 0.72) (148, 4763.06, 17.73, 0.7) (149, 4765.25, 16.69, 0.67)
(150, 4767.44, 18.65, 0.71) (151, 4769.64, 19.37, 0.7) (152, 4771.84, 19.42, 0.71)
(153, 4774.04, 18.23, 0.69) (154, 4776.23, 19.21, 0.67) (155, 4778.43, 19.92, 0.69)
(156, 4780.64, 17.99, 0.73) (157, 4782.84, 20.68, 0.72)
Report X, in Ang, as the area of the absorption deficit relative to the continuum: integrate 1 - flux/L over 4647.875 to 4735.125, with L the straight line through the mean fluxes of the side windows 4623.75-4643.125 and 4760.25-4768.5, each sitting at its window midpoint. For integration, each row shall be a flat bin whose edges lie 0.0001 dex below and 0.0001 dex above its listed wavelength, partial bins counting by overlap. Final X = 1.9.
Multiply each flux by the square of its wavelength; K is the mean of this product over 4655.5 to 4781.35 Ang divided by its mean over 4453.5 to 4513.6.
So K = 1.15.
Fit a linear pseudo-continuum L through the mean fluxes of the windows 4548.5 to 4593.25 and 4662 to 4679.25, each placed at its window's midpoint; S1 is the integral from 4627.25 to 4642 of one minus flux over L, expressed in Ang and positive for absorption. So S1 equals -0.75 Ang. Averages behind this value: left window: 18.2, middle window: 18.8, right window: 17.7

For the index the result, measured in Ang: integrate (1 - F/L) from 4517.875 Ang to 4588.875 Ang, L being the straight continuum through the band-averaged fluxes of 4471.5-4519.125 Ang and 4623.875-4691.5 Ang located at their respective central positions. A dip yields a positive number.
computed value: 1.4 Ang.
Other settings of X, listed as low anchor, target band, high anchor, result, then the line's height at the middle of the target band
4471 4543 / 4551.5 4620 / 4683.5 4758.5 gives -0.6 Ang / 18.3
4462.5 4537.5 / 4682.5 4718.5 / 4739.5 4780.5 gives 1.4 Ang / 18.8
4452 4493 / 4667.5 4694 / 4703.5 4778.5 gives 0.8 Ang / 18.5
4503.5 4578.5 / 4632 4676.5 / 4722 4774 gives 0.7 Ang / 18.5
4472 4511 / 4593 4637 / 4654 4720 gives -1.7 Ang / 18.2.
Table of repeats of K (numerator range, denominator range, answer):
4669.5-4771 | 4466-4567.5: 1.12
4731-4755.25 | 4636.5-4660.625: 1.09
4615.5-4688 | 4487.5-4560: 1.08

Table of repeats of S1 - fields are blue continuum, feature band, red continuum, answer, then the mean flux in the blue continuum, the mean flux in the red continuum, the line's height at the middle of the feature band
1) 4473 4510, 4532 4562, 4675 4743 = 0.7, 18.3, 18.2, 18.3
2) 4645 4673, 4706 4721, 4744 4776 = 0.4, 18.2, 19.1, 18.7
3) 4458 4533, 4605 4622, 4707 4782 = -0.9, 17.9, 18.8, 18.3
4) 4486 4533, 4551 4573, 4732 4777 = 0.0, 18.1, 19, 18.3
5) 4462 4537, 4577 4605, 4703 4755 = 0.2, 17.9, 18.7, 18.3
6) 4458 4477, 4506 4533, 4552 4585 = -0.6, 17.4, 18.2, 17.8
